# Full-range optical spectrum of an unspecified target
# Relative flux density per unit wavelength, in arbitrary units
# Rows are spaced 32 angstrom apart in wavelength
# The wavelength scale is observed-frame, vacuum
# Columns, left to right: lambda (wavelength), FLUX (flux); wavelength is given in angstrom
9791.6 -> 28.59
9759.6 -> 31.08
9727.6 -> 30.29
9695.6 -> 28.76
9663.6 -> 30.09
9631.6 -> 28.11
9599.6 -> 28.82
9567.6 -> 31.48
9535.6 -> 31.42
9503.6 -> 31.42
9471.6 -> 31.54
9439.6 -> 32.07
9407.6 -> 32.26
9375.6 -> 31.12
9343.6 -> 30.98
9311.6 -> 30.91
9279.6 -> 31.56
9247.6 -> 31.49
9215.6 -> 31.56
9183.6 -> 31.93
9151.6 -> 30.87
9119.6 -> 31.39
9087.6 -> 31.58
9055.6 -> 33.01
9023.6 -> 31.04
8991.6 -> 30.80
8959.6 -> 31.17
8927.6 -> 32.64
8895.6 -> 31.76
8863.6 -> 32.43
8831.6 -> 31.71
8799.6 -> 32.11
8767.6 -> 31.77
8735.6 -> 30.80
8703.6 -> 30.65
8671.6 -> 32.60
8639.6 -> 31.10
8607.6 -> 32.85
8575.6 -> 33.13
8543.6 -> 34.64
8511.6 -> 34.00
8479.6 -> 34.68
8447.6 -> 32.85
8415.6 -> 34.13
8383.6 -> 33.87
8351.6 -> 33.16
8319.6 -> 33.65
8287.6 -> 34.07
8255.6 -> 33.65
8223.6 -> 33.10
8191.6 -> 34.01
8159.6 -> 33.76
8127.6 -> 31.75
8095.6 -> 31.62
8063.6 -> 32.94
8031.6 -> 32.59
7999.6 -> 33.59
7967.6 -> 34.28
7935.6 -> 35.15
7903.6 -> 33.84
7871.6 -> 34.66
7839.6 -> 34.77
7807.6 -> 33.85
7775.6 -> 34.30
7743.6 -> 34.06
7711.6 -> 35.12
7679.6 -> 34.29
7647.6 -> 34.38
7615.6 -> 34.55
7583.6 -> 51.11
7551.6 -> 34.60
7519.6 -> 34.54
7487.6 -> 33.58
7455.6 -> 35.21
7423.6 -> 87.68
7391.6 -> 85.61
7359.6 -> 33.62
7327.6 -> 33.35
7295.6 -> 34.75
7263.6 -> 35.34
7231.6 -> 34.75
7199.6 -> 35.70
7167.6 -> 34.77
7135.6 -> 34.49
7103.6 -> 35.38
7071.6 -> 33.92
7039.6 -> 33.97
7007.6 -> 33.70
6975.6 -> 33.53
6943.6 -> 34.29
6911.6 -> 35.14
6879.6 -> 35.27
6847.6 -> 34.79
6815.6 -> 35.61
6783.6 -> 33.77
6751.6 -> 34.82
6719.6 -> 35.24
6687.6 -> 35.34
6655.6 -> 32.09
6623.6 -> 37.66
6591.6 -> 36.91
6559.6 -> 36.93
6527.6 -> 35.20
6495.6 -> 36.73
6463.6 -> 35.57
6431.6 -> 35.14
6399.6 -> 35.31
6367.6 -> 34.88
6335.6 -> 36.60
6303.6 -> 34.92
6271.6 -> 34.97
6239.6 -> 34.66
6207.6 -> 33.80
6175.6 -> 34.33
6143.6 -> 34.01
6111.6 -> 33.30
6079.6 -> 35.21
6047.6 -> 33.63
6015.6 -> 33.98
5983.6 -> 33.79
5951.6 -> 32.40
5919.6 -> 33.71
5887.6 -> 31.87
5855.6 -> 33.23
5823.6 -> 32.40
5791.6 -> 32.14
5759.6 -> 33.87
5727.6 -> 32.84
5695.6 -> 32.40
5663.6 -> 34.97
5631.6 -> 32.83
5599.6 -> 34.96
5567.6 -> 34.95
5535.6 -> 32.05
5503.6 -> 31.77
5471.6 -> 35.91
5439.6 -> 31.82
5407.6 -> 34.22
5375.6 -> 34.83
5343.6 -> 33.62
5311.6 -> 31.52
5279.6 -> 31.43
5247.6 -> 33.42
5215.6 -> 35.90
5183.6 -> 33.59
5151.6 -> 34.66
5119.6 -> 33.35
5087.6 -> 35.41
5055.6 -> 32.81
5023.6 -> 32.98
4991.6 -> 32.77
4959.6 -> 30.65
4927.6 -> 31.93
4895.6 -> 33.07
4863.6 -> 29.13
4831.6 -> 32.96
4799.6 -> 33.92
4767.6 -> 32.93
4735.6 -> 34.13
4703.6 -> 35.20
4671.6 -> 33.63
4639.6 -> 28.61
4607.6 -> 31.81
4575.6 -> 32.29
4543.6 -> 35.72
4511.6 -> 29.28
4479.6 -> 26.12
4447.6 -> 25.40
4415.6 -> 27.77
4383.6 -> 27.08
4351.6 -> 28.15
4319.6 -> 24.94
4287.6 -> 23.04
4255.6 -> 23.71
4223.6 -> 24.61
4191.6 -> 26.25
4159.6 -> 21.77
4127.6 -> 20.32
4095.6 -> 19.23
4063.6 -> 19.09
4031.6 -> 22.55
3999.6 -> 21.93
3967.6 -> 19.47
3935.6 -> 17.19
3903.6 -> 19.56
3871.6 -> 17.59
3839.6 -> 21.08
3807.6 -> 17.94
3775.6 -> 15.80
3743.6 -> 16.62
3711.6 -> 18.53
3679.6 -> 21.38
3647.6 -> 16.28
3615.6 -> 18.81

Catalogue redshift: 0.128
